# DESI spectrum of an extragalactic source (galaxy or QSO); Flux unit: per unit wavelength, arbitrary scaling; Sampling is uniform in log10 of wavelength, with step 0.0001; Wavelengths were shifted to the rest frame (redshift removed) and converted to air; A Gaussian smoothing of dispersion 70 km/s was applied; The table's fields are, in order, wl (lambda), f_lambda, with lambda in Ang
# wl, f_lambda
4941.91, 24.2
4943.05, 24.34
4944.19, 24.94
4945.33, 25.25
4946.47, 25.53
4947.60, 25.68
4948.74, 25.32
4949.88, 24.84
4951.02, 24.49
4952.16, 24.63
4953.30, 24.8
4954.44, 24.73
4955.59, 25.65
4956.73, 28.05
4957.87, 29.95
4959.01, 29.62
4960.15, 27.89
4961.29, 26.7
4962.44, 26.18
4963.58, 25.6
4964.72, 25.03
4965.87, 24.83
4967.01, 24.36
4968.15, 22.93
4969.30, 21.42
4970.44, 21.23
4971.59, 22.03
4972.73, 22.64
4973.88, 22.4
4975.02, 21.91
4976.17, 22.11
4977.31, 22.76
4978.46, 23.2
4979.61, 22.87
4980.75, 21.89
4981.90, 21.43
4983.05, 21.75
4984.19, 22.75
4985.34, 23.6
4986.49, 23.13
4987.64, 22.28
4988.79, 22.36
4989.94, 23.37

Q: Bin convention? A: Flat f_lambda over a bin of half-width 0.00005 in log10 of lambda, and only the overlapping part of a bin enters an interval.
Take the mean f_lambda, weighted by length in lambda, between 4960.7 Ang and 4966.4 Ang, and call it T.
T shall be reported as 25.7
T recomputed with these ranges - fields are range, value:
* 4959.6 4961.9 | 27.2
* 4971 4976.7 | 22.2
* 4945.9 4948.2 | 25.7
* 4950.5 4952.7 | 24.6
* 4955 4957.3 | 26.8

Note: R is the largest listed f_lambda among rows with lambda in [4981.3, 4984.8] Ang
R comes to 22.75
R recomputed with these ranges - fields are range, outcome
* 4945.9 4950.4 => 25.68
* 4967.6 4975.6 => 22.93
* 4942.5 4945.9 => 25.25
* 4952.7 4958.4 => 29.95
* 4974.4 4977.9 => 22.76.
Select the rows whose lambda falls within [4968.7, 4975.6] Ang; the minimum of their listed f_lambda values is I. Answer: 21.23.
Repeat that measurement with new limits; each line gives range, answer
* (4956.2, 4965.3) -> 25.03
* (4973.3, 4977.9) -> 21.91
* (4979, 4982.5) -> 21.43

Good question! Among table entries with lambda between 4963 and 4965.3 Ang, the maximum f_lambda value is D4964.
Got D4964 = 25.6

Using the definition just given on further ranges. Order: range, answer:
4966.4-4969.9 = 24.36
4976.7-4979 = 23.2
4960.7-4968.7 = 26.7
